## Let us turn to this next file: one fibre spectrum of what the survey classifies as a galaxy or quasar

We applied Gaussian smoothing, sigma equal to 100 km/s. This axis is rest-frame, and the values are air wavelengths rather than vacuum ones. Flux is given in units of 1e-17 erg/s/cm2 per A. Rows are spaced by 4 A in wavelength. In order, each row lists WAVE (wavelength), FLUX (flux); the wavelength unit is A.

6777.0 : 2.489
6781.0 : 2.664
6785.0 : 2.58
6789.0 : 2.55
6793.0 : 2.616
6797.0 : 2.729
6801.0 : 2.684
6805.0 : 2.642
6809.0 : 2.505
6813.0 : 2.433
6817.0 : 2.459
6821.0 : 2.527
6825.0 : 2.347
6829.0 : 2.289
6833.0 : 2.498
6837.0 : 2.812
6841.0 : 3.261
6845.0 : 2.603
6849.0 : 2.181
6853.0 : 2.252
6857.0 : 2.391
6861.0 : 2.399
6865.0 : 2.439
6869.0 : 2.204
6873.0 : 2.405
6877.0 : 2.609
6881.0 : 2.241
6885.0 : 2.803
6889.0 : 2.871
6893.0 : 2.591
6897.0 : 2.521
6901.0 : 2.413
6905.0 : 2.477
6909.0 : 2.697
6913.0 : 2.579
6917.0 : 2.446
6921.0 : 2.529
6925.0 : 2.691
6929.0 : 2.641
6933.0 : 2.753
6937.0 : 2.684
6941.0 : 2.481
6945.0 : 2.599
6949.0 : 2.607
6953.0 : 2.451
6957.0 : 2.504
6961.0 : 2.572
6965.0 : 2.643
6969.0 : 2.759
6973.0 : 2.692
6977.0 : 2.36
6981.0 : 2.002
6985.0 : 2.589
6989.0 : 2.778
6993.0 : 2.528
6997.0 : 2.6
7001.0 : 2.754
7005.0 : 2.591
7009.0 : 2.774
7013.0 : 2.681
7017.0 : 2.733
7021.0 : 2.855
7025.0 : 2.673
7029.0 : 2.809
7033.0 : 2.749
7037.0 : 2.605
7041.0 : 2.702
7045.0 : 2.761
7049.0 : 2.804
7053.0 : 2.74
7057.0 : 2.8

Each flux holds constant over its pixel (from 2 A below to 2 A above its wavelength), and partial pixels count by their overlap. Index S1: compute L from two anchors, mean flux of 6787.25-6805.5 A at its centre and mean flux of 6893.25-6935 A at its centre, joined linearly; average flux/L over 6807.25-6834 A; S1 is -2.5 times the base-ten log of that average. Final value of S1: 0.08 mag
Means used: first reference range 2.65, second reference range 2.58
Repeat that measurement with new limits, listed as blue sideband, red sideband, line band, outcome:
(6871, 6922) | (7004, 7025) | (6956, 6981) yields 0.05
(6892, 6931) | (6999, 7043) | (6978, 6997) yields 0.08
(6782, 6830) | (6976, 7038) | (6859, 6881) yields 0.08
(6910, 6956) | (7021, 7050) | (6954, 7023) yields 0.02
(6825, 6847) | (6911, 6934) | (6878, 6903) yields 0.02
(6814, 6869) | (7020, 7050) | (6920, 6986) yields 0.03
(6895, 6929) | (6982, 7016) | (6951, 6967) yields 0.02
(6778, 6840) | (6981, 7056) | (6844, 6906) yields 0.06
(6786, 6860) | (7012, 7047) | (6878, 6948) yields 0.01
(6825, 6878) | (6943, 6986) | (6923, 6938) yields -0.08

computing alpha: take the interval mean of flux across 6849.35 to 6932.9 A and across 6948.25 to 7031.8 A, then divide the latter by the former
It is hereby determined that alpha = 1.0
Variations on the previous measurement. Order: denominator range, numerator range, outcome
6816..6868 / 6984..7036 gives 1.08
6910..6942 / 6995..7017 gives 1.03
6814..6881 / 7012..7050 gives 1.11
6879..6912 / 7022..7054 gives 1.06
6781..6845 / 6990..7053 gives 1.04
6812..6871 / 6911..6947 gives 1.05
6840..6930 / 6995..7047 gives 1.08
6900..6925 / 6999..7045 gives 1.07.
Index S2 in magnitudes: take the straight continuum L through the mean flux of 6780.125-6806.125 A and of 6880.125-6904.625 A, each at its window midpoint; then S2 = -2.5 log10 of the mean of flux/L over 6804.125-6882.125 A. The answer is 0.057 mag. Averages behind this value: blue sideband 2.64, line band 2.48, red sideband 2.58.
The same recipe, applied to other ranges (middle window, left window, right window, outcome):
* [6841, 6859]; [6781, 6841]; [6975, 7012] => 0.049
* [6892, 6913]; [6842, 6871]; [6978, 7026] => -0.035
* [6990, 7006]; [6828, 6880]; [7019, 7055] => 0.024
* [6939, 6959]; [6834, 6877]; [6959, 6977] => 0.035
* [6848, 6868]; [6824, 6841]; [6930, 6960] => 0.111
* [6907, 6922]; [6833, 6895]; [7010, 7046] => 0.013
